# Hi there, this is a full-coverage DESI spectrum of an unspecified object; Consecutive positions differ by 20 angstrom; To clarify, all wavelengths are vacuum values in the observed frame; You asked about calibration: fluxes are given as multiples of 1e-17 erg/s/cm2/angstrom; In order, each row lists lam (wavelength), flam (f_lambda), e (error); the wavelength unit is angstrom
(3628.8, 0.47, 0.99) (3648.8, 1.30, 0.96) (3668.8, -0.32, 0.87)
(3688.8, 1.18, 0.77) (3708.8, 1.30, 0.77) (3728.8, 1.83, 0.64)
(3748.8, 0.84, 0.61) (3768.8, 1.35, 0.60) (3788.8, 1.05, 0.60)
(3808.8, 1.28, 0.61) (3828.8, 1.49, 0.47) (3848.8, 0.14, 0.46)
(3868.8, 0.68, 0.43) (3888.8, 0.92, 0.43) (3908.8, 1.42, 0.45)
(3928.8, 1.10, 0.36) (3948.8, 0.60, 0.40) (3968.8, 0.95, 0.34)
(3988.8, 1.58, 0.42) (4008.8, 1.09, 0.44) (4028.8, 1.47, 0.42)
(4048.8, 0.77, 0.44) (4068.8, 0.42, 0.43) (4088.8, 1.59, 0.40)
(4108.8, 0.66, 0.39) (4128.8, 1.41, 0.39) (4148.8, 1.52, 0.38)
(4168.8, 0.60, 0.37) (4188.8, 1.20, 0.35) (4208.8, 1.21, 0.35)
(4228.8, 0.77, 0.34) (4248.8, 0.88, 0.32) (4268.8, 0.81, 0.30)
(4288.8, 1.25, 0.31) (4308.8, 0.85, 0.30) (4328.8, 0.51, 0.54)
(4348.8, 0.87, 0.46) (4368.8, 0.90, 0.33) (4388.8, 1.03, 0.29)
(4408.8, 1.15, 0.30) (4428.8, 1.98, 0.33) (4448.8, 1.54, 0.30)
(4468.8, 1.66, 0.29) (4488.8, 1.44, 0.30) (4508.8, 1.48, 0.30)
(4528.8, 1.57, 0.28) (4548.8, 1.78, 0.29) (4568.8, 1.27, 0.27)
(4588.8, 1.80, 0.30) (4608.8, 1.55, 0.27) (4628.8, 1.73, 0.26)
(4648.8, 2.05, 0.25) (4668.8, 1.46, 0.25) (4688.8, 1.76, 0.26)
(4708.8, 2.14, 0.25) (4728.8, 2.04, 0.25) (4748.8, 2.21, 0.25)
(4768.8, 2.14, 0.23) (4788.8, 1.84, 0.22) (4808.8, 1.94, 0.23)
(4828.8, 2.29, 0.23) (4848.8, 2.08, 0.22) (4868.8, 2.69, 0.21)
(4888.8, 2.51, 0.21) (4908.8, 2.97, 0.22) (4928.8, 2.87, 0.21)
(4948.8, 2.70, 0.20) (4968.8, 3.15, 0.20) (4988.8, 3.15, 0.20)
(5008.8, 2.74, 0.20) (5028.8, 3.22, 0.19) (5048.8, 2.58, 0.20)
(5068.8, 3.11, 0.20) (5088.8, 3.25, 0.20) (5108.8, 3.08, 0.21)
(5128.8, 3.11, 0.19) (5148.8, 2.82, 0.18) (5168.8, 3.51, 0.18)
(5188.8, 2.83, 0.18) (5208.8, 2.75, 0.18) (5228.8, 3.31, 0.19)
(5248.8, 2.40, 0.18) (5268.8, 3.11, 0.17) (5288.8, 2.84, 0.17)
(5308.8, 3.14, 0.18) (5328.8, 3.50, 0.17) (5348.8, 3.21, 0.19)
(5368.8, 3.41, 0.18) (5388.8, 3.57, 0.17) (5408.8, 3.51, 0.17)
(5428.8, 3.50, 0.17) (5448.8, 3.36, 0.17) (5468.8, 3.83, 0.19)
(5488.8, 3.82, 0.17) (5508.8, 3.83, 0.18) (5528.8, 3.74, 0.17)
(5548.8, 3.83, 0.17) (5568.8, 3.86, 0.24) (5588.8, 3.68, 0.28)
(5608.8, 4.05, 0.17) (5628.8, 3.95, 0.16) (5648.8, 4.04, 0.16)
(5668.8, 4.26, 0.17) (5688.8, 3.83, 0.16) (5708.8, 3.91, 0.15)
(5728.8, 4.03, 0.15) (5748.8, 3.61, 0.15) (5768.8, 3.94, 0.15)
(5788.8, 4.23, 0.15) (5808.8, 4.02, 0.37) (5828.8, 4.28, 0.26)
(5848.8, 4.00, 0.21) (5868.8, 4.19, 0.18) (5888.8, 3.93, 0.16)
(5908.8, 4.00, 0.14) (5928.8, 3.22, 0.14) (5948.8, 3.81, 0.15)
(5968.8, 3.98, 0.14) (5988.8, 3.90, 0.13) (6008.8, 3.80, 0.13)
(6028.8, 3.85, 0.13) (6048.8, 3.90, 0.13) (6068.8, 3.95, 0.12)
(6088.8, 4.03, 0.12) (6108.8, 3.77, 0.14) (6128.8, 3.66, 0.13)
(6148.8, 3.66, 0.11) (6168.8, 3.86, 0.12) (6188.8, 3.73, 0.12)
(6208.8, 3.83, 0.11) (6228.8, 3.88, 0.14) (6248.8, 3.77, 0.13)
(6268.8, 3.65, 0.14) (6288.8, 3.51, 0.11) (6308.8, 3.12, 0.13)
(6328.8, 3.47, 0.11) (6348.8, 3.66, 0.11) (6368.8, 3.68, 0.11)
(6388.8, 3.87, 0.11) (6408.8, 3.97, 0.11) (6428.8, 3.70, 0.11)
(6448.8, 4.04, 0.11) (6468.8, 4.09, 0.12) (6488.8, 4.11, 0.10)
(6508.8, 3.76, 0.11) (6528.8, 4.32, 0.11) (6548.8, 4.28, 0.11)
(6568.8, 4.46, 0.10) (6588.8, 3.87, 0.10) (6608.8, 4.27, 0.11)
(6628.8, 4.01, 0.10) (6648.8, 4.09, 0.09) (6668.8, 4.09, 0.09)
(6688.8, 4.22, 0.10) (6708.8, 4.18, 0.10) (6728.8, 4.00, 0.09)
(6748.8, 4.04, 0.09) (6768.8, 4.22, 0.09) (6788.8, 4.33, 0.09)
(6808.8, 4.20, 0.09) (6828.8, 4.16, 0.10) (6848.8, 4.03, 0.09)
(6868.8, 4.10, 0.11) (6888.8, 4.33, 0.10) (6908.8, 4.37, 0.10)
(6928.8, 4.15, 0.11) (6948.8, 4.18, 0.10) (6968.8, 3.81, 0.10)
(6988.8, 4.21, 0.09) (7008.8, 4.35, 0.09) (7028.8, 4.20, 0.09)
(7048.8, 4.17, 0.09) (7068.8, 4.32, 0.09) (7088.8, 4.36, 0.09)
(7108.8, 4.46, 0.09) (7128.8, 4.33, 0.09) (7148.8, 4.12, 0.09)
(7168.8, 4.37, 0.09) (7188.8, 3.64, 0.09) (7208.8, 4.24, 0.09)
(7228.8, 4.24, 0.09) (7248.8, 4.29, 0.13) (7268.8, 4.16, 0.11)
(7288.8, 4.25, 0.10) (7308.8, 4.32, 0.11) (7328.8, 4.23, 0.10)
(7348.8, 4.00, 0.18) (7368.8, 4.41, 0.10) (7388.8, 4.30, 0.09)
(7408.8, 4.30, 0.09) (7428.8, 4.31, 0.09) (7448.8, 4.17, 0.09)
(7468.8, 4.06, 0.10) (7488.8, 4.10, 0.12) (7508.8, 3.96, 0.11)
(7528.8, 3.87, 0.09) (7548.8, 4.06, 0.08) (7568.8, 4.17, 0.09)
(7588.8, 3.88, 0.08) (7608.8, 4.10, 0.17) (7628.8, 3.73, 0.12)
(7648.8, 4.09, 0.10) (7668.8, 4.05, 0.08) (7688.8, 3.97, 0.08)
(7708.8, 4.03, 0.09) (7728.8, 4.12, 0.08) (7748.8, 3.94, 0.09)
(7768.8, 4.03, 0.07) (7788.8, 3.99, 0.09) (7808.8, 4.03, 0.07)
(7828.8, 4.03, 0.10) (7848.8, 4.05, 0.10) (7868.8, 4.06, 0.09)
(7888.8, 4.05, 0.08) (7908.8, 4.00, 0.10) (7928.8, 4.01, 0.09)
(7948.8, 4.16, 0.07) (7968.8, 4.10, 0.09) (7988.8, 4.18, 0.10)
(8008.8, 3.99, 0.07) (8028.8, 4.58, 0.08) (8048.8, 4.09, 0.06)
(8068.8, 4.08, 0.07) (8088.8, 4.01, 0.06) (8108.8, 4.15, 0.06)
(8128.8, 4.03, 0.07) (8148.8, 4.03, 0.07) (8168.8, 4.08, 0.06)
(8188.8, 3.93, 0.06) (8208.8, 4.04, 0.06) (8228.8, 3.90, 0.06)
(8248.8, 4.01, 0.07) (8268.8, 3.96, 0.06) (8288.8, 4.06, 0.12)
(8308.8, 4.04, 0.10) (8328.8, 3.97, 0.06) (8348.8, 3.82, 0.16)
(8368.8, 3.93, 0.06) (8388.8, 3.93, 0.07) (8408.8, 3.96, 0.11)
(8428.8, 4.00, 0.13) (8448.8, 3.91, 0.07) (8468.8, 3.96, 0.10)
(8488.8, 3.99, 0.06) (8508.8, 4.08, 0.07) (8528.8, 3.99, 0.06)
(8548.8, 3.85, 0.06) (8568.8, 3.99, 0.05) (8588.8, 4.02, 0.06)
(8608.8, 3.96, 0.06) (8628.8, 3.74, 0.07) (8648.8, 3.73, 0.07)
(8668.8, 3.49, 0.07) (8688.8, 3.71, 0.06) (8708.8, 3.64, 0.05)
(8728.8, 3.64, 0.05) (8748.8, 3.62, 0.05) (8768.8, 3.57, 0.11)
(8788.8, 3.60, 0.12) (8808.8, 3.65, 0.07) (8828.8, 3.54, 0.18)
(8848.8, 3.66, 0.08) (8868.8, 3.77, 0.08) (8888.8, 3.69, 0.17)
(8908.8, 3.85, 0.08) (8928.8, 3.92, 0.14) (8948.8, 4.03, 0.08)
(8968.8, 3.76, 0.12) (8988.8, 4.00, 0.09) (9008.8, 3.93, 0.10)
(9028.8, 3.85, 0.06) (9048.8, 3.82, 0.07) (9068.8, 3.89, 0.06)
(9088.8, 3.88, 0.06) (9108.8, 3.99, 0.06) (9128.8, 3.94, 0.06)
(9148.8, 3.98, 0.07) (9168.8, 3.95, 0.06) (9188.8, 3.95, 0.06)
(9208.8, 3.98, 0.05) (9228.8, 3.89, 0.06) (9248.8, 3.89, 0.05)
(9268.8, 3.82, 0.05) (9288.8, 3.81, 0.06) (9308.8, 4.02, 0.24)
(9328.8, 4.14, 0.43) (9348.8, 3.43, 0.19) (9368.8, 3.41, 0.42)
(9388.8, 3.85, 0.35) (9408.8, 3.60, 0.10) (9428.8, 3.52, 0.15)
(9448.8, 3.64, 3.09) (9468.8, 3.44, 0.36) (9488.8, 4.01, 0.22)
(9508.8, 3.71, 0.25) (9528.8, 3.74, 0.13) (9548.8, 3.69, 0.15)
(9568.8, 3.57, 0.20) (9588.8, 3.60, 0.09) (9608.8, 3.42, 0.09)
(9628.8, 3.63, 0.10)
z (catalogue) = 0.220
